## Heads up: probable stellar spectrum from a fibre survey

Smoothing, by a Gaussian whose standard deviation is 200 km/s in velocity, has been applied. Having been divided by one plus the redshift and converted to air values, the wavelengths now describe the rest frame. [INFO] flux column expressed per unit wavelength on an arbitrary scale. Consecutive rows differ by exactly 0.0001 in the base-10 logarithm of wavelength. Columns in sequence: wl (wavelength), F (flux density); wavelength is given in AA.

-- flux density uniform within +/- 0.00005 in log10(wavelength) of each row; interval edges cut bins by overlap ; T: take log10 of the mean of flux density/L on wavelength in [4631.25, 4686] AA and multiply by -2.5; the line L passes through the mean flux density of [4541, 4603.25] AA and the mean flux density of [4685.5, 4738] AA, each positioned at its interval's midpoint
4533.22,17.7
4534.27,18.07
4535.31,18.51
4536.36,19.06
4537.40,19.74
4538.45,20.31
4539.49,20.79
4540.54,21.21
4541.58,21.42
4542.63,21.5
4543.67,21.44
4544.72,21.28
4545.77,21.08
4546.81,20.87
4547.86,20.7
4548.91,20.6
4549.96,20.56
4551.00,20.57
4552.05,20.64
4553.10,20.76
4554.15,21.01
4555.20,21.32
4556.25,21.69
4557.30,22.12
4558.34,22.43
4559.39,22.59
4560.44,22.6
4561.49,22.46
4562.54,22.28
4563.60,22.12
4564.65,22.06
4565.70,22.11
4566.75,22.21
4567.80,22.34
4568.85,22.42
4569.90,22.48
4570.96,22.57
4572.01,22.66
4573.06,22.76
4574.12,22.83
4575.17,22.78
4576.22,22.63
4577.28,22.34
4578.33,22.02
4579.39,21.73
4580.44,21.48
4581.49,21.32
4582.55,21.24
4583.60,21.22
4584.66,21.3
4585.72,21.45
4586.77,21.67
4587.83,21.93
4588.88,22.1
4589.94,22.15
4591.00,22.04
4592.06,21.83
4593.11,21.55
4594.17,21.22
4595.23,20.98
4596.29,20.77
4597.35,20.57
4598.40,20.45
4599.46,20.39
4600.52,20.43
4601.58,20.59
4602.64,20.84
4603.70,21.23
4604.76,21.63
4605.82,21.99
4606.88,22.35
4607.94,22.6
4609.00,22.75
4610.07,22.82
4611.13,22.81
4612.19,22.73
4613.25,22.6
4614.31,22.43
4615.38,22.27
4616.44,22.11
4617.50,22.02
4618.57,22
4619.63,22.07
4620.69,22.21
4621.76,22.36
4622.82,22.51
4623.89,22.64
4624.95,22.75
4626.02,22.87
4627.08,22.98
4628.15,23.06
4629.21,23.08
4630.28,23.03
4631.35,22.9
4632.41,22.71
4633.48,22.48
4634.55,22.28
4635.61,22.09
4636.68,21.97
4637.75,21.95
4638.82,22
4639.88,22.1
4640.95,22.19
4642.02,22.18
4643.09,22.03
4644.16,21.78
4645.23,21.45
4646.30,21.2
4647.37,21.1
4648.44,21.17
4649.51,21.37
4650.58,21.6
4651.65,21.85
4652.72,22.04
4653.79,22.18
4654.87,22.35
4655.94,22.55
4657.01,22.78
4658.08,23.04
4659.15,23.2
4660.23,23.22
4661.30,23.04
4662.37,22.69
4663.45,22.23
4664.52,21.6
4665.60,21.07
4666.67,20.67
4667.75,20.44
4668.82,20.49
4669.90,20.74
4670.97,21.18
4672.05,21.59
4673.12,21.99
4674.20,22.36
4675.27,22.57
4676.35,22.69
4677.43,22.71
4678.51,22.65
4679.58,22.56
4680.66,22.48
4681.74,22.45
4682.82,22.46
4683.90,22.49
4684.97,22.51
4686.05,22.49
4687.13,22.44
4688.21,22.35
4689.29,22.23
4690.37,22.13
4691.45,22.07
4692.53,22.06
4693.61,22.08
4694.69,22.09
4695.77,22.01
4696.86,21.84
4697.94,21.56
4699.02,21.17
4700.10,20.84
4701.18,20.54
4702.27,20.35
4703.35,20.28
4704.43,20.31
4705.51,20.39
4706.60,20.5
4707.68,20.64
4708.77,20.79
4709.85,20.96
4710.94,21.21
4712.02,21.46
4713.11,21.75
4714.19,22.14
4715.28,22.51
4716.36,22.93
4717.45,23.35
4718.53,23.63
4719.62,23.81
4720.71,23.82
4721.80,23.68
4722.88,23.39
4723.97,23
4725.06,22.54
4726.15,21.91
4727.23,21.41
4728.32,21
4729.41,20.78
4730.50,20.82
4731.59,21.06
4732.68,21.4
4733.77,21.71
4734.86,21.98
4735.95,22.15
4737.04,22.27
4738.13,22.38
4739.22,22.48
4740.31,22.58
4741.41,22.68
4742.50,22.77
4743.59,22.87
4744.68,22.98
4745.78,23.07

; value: -0.02 mag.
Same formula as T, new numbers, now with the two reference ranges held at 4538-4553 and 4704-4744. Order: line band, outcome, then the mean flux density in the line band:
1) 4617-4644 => -0.05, 22.4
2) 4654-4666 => -0.04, 22.5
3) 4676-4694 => -0.03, 22.4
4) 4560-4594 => -0.05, 22.1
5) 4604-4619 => -0.05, 22.3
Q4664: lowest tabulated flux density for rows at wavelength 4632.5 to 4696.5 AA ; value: 20.44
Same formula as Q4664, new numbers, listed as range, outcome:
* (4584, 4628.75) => 20.39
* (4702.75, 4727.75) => 20.28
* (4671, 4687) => 21.59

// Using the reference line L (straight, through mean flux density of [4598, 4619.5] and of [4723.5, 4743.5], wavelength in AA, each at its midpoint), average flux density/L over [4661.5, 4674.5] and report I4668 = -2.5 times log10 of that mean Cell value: 0.02 mag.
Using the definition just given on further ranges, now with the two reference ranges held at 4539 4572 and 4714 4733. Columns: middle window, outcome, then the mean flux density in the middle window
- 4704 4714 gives 0.07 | 20.9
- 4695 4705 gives 0.06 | 21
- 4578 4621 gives 0.01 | 21.7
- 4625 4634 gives -0.04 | 22.9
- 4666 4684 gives 0.01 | 21.9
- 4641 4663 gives 0.00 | 22.1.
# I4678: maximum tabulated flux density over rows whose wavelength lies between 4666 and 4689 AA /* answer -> 22.71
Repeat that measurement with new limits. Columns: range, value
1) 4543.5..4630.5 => 23.08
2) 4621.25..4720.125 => 23.81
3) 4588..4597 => 22.15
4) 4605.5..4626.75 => 22.87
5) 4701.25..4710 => 20.96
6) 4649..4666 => 23.22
